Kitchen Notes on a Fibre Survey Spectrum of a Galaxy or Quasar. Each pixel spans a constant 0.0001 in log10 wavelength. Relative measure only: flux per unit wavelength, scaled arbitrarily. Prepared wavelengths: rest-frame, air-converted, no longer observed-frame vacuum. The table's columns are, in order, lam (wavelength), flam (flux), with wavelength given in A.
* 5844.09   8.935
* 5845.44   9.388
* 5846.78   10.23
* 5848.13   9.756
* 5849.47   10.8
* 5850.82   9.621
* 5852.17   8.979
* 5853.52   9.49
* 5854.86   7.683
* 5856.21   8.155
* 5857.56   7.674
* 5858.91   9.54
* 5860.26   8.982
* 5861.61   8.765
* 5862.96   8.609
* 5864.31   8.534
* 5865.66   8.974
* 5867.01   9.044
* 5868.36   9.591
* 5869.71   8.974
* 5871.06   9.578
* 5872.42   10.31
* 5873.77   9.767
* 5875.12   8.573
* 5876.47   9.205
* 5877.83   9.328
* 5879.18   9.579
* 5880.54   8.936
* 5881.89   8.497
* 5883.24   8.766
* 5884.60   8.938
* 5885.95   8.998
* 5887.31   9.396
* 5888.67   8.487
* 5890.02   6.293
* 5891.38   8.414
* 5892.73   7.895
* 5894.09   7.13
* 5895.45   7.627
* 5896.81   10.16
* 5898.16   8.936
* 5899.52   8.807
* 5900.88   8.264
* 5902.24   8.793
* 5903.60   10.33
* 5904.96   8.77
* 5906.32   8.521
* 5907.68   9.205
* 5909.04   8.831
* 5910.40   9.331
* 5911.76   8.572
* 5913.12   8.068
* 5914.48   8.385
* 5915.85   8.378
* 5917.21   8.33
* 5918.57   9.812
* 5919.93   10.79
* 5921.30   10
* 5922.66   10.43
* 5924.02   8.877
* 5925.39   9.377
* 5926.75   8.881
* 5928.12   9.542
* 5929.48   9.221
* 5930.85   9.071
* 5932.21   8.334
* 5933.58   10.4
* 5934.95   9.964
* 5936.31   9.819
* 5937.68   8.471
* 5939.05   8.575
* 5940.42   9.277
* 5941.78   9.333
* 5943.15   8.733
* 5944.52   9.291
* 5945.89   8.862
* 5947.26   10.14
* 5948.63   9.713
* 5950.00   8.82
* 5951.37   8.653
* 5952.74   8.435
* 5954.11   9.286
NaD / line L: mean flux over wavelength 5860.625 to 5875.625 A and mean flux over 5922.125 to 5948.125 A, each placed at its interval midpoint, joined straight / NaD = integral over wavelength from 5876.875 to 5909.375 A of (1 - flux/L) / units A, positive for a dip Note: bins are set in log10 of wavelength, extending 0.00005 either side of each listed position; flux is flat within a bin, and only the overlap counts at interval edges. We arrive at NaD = 1.77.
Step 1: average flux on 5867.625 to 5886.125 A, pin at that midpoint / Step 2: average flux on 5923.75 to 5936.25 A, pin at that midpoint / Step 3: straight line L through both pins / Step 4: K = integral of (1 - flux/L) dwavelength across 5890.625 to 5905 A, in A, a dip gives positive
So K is 1.0 A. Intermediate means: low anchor 9.22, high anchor 9.34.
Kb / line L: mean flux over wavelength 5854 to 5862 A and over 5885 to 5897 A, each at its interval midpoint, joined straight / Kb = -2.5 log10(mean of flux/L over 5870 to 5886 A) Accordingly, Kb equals -0.11 mag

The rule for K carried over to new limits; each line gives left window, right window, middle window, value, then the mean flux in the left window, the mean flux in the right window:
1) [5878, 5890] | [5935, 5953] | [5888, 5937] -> 0.1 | 8.82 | 9.13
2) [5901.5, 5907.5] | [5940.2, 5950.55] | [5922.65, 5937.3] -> -0.3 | 9.1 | 9.28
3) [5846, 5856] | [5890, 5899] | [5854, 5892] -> -0.1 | 9.45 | 8.21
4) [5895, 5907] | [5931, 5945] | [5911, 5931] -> -0.2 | 8.94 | 9.21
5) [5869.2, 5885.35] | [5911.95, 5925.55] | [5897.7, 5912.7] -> 0.5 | 9.21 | 9.21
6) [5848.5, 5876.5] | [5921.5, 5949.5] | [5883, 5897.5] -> 1.3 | 9.09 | 9.32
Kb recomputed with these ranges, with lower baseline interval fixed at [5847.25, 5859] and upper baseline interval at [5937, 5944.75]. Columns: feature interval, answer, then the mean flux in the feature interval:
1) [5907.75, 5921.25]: 0.00 mag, 9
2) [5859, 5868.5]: 0.02 mag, 8.93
